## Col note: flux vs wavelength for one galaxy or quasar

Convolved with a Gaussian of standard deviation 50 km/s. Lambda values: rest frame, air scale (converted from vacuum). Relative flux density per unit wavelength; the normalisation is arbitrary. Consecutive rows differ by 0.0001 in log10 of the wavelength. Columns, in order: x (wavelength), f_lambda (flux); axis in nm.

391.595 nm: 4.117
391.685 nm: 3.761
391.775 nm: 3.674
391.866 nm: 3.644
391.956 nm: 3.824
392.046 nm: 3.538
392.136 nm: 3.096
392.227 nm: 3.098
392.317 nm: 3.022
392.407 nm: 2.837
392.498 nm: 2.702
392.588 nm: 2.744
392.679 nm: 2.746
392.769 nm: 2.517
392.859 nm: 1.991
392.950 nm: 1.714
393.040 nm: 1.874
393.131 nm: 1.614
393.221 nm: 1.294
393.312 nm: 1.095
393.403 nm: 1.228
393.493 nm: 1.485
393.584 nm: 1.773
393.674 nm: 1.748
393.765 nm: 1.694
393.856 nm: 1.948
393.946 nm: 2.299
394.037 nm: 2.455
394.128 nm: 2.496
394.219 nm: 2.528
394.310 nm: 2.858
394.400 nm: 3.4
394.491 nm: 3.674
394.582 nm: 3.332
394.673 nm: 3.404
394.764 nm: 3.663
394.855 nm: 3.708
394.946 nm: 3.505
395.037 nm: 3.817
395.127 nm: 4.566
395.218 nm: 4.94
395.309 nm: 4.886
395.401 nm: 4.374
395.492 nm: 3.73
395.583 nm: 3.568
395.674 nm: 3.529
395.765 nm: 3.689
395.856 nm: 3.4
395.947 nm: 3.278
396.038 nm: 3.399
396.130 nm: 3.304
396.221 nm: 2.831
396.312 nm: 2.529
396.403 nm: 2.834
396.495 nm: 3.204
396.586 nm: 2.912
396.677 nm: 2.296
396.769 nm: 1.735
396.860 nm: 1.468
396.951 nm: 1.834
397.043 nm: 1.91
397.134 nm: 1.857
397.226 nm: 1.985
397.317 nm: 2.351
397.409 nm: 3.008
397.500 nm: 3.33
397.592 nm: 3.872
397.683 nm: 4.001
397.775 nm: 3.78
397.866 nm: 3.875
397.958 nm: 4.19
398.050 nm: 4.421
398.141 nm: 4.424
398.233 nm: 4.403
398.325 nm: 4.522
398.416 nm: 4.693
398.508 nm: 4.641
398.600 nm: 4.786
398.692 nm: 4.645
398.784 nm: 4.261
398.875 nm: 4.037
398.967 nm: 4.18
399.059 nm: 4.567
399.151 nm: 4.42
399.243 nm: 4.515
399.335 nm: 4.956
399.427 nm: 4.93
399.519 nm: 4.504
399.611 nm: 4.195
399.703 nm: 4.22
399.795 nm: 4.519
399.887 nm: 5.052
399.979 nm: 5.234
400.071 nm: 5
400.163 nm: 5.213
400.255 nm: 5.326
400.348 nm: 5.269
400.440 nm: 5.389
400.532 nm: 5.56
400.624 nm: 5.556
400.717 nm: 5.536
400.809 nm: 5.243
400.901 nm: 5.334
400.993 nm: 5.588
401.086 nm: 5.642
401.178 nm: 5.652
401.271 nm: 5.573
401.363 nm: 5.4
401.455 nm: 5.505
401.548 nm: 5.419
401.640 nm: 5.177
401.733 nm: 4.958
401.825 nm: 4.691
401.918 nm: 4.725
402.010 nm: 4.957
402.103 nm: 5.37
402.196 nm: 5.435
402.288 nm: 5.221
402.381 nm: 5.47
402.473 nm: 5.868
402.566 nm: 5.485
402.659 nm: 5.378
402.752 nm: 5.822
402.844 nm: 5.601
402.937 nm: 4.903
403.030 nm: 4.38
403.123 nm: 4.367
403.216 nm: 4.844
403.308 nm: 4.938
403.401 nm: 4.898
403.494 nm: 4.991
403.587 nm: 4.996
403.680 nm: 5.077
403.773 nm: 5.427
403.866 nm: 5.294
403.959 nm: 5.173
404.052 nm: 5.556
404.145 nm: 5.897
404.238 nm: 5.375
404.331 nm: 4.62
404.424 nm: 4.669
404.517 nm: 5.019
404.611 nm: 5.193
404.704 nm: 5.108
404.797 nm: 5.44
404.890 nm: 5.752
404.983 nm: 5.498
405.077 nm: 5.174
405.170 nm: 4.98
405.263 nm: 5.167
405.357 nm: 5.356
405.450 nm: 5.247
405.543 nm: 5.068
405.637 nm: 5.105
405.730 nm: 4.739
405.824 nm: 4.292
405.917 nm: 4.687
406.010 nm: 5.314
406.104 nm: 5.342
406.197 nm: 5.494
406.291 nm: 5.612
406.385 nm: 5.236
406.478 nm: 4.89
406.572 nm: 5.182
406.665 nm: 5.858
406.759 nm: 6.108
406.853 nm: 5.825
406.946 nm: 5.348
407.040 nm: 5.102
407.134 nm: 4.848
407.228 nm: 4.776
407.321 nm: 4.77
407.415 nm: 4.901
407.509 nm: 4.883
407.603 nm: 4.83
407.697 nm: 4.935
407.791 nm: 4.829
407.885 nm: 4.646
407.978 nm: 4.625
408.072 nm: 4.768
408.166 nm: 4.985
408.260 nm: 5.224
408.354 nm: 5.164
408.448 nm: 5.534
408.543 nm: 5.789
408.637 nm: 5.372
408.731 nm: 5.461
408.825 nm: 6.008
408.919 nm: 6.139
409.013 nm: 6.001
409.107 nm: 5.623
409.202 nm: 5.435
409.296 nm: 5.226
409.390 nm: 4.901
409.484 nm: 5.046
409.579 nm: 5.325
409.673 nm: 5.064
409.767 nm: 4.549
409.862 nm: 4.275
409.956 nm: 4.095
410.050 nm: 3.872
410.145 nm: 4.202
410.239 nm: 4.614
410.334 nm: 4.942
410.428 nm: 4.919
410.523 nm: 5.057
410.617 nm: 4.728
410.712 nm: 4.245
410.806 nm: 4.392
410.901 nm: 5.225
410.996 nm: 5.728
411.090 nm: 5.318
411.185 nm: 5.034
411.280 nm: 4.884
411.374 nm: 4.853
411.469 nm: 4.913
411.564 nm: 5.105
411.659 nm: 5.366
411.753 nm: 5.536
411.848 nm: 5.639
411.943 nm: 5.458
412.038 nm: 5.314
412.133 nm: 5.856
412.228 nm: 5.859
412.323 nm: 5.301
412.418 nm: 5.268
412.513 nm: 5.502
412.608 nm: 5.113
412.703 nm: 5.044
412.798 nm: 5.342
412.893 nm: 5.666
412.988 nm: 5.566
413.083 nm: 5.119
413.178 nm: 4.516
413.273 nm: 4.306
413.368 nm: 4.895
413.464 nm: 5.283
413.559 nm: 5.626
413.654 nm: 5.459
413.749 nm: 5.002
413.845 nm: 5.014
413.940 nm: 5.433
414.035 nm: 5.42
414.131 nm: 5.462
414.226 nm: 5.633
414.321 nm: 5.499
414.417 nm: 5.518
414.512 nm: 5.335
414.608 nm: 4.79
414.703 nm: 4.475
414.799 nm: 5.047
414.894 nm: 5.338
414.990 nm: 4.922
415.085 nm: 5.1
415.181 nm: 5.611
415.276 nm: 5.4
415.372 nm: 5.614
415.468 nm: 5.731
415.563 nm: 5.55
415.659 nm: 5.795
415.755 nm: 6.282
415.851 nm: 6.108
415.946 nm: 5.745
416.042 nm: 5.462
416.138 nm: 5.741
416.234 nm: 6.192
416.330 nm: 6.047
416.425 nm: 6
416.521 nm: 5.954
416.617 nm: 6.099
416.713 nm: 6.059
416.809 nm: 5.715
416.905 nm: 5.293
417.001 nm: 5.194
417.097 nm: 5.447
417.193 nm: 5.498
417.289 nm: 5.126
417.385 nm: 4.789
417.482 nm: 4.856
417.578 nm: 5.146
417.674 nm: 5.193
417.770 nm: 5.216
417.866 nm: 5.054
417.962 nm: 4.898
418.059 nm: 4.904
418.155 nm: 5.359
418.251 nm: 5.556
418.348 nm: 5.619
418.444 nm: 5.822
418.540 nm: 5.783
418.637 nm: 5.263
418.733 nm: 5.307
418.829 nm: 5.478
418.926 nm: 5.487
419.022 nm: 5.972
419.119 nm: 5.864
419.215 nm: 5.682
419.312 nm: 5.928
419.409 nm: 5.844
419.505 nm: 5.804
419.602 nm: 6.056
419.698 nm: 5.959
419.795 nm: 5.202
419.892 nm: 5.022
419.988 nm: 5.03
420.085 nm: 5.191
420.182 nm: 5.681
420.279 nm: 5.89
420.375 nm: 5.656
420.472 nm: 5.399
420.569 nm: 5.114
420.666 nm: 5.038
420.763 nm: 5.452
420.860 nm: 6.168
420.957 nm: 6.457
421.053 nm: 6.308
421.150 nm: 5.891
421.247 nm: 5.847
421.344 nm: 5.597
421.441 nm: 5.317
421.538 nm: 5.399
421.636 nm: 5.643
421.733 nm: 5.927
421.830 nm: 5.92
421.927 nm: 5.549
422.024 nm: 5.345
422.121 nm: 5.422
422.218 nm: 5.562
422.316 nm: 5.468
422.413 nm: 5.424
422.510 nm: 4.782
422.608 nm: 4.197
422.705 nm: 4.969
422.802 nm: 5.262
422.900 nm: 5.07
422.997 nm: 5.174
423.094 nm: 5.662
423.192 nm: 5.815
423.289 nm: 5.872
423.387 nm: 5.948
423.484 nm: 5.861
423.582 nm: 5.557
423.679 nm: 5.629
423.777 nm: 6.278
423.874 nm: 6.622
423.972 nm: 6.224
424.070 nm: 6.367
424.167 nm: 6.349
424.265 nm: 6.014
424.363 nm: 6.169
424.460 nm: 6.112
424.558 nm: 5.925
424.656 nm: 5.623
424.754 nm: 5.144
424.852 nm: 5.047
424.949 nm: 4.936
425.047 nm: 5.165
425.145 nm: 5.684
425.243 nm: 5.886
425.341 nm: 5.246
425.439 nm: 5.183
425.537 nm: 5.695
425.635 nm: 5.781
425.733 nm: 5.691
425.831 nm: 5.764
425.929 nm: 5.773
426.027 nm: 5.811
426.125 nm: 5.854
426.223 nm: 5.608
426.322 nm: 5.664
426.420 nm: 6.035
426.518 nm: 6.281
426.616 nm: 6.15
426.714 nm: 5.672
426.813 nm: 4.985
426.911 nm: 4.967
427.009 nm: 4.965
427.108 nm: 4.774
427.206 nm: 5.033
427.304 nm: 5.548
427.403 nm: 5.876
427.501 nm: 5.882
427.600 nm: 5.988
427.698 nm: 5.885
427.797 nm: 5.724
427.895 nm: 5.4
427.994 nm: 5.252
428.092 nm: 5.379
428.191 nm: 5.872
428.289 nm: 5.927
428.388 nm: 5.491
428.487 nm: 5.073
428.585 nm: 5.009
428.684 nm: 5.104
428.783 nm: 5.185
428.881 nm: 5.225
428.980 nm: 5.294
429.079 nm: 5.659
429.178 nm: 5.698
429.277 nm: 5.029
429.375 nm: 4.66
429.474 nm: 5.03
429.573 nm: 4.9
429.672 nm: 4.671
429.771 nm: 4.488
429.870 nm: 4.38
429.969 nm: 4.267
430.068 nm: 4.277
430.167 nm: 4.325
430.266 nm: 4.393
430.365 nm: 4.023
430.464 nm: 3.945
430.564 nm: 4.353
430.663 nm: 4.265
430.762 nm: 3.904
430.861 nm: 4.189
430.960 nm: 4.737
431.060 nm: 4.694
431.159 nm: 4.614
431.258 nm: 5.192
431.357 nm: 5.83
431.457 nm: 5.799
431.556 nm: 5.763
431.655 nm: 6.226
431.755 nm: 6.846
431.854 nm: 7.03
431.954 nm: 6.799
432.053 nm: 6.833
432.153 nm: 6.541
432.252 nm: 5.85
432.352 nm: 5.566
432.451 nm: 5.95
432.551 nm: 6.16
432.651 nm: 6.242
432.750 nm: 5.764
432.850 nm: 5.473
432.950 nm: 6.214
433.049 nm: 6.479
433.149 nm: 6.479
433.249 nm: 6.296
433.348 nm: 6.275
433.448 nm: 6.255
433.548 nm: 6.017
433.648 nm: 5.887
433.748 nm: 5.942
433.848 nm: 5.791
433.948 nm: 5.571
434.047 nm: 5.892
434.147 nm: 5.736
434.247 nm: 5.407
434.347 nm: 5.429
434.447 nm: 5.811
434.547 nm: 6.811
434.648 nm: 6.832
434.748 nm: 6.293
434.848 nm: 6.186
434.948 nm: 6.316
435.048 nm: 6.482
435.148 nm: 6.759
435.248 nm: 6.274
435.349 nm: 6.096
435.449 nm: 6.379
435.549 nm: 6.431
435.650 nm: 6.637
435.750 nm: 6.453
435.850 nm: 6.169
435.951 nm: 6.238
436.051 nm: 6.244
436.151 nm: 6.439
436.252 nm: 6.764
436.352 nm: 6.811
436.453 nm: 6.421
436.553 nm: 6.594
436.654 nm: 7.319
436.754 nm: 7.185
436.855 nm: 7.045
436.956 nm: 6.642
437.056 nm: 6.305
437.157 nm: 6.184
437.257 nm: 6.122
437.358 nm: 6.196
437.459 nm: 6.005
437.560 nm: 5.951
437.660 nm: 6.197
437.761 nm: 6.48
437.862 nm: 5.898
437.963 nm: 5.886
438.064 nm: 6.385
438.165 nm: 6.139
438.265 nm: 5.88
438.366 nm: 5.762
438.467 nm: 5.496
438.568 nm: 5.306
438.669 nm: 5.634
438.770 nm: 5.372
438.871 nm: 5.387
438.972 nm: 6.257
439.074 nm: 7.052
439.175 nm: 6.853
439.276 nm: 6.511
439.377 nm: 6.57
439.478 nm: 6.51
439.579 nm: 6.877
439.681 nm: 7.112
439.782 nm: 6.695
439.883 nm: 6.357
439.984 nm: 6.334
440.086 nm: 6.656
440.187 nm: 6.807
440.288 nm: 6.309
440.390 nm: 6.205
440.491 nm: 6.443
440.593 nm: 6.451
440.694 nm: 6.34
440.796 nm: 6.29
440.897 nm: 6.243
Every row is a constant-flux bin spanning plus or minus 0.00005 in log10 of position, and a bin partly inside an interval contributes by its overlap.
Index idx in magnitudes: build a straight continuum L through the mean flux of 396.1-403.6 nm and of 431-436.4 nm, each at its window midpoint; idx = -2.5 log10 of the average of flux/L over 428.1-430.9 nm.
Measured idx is 0.223 mag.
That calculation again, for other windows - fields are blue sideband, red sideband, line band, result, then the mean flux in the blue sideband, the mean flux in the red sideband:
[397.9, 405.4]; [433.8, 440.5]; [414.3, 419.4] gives 0.018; 5.05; 6.29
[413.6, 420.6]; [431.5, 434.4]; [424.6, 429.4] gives 0.072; 5.48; 6.09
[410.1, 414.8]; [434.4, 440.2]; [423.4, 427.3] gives 0.018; 5.16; 6.36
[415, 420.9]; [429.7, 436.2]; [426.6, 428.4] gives 0.032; 5.54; 5.74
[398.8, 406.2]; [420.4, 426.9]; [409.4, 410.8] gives 0.145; 5.11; 5.64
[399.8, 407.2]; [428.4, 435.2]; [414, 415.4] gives 0.017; 5.24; 5.54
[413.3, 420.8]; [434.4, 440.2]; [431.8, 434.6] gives 0.015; 5.46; 6.36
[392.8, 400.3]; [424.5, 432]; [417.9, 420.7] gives -0.157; 3.4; 5.31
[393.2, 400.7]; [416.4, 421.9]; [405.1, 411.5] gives -0.110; 3.6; 5.55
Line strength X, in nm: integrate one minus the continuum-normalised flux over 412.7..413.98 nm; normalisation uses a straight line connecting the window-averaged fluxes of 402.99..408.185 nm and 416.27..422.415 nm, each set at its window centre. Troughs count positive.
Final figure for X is 0.05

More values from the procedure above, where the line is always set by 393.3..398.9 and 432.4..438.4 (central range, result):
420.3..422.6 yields -0.18 nm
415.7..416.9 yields -0.29 nm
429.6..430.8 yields 0.32 nm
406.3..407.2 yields -0.30 nm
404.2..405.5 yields -0.43 nm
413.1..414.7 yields -0.20 nm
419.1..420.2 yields -0.12 nm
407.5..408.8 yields -0.30 nm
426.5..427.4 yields 0.04 nm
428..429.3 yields 0.08 nm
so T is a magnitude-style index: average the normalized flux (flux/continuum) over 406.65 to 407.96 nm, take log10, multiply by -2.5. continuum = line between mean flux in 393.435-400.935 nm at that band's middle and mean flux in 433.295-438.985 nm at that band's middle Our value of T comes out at -0.17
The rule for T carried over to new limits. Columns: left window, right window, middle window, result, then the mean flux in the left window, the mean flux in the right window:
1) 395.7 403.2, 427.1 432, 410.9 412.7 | -0.14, 4.36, 5.18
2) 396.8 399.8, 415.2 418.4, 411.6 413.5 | -0.03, 3.84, 5.54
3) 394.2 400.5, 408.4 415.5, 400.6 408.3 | -0.16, 3.82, 5.19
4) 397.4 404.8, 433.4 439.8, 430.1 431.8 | 0.23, 4.93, 6.26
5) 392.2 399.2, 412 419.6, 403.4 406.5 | -0.23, 3.13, 5.44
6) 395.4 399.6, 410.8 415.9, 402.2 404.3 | -0.23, 3.59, 5.31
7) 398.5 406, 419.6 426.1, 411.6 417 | -0.01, 5.08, 5.61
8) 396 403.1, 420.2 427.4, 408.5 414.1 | -0.04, 4.4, 5.61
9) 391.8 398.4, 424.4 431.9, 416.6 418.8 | -0.17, 2.99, 5.3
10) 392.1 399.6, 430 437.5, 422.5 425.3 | -0.08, 3.21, 5.94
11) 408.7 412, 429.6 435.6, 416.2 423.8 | -0.04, 5.06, 5.66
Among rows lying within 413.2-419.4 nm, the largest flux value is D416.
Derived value 6.282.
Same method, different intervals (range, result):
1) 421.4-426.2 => 6.622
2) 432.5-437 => 7.319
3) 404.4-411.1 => 6.139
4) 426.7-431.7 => 6.226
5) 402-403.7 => 5.868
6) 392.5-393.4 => 2.746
